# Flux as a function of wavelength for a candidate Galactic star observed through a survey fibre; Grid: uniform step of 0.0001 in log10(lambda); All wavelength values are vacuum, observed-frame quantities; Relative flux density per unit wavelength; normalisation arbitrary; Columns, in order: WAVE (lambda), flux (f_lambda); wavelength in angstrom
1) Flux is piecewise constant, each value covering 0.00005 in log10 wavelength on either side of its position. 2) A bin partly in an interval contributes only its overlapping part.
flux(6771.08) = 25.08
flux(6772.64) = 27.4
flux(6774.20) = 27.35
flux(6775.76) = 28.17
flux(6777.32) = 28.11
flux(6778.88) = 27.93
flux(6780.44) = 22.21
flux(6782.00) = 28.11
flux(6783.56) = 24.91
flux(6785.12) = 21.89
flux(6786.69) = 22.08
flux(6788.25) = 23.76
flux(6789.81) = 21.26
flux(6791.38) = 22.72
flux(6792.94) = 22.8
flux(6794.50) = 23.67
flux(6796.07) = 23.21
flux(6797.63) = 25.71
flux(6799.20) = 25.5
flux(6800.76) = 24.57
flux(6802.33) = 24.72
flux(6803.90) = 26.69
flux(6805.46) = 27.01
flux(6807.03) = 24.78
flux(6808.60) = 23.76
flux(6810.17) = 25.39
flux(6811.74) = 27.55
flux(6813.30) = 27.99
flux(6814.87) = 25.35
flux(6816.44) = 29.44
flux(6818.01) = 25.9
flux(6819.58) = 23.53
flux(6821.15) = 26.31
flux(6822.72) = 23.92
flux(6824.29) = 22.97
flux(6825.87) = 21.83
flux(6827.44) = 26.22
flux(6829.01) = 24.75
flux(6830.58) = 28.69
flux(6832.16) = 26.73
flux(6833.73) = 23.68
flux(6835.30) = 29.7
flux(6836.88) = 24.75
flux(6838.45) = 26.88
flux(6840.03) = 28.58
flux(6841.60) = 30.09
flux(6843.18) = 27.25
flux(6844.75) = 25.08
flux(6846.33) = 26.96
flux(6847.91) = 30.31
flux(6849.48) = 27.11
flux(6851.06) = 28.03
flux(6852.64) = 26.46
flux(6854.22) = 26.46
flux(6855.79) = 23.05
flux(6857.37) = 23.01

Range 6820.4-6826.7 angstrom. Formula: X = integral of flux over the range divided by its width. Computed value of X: 23.7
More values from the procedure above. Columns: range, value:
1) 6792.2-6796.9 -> 23.3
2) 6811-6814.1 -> 27.8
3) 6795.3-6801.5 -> 24.8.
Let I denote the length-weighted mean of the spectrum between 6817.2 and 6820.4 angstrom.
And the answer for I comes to 24.8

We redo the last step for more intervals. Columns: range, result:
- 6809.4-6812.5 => 26.5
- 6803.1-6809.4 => 25.5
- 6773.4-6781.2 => 26.8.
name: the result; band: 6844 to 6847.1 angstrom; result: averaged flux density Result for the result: 26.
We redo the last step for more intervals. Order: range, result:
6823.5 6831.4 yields 24.9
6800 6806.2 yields 25.7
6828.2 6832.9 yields 26.7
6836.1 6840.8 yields 26.7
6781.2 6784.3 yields 26.5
